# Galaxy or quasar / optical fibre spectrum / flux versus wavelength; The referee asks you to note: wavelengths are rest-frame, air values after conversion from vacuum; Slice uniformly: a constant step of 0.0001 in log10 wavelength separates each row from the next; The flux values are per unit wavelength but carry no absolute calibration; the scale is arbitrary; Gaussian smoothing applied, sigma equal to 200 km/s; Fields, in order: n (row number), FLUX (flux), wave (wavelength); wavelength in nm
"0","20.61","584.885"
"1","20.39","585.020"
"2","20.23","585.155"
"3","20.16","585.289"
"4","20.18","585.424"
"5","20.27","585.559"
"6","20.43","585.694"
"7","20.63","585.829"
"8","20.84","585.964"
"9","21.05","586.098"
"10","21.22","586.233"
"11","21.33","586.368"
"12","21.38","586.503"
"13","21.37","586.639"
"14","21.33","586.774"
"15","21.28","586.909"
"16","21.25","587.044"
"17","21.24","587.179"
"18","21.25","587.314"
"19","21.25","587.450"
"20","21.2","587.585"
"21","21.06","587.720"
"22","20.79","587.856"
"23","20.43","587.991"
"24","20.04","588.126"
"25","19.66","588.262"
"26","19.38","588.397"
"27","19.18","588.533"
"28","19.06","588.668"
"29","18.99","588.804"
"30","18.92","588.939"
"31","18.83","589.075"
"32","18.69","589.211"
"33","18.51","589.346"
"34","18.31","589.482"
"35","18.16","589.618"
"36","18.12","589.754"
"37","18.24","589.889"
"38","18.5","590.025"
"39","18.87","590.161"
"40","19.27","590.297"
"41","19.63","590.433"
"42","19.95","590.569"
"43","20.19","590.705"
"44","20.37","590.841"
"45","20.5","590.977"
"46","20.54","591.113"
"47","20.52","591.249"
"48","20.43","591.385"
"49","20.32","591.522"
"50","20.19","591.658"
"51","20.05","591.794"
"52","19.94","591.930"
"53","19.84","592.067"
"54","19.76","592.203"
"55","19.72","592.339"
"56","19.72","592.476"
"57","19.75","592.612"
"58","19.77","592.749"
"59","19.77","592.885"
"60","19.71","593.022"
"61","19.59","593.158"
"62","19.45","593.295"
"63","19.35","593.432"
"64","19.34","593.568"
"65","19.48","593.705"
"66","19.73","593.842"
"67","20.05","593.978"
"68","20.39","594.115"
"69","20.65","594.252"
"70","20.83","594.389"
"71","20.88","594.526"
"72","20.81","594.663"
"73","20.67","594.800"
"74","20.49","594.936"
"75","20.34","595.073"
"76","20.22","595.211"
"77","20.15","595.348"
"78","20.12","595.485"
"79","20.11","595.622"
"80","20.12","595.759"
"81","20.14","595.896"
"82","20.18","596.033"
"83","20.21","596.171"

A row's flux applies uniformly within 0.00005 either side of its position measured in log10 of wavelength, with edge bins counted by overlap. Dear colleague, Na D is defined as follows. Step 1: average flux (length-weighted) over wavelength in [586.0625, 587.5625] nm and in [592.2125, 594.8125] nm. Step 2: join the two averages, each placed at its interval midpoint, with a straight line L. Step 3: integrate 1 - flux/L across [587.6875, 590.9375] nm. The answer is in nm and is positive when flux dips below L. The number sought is 0.23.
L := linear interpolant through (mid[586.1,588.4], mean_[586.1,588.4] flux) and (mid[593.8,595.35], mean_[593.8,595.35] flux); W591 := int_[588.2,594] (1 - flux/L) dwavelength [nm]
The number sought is 0.34 nm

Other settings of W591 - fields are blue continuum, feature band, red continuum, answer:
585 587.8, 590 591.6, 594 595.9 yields 0.05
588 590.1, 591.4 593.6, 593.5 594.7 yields 0.00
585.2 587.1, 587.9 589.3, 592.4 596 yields 0.09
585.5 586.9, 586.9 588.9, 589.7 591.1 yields 0.00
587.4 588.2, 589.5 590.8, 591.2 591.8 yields 0.09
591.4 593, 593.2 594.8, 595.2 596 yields -0.01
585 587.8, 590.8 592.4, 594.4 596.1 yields 0.03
